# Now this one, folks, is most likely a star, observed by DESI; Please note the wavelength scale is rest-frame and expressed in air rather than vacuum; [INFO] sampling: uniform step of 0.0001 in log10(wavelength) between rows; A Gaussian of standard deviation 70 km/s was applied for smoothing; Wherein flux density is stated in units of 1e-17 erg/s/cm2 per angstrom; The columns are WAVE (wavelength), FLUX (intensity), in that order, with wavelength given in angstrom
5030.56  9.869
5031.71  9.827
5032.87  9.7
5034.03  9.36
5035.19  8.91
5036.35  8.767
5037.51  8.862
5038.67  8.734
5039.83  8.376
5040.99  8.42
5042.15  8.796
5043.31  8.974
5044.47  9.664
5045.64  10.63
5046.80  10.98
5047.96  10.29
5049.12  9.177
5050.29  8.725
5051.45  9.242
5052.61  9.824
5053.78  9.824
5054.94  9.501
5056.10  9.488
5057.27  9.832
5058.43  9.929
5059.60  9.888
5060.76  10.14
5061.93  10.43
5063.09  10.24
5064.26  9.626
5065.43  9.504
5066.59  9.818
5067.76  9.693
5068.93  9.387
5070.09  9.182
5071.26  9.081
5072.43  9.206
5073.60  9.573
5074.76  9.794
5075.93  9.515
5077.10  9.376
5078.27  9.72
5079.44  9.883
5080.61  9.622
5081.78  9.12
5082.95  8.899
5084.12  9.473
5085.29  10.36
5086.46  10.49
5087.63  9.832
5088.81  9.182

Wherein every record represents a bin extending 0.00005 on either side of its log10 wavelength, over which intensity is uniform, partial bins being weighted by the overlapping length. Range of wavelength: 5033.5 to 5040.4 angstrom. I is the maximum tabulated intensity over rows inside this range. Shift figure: 9.36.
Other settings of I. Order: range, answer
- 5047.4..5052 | 10.29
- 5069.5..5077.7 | 9.794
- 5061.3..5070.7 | 10.43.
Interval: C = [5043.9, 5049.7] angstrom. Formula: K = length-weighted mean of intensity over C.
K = 10.1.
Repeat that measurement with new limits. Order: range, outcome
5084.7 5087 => 10.4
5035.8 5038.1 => 8.81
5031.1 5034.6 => 9.65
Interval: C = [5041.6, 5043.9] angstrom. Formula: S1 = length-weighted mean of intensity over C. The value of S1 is 8.9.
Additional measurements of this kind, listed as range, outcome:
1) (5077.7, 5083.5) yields 9.45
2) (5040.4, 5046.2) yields 9.28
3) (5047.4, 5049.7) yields 9.74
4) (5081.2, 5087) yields 9.67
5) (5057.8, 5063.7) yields 10.1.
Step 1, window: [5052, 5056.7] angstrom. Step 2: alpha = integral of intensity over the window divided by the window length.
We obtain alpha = 9.65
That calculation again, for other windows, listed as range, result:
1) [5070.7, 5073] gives 9.14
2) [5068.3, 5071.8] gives 9.23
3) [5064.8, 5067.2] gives 9.66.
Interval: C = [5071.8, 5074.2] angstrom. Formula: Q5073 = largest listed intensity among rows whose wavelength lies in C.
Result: 9.573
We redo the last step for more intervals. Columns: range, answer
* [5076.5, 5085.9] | 10.36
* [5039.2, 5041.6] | 8.42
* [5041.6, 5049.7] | 10.98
